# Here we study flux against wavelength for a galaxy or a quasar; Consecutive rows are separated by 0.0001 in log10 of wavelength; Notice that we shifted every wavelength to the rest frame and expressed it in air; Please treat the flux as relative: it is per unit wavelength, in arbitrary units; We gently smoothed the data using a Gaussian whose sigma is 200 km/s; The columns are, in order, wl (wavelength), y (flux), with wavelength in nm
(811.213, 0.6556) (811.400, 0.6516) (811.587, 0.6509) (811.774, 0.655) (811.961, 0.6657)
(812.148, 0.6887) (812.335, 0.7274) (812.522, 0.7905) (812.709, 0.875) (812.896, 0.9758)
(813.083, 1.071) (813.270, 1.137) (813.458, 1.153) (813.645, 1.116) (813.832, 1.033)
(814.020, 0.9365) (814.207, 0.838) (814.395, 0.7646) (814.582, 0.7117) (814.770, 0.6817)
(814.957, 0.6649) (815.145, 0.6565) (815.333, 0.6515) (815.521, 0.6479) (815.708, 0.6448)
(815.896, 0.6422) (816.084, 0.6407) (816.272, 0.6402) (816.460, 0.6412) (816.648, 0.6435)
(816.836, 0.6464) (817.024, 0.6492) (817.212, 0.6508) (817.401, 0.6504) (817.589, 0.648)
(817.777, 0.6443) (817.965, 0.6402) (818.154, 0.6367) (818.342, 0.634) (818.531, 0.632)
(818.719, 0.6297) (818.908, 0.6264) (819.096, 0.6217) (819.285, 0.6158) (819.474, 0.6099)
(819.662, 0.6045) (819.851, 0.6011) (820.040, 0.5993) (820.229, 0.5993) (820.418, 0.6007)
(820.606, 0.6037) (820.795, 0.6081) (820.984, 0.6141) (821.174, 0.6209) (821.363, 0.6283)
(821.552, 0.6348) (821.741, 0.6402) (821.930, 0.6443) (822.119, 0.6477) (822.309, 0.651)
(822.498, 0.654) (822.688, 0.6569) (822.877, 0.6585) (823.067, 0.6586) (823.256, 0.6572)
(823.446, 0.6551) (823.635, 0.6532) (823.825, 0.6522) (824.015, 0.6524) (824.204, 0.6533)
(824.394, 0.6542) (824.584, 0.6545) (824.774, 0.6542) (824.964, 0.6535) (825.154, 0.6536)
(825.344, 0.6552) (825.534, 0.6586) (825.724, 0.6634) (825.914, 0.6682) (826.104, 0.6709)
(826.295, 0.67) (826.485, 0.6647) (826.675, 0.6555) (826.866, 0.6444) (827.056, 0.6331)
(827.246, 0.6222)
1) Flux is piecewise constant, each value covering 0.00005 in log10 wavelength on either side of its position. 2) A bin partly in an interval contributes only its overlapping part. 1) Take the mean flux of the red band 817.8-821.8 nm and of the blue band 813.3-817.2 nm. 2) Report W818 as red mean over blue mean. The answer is 0.8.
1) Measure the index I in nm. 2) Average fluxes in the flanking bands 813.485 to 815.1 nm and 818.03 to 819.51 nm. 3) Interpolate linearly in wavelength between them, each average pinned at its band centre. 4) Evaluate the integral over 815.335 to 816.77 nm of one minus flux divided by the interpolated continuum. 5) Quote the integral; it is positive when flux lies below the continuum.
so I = 0.22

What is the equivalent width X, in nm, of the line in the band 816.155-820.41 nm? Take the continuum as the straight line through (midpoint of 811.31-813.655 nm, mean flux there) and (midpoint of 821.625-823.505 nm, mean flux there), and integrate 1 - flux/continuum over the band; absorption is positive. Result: 0.614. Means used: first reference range 0.85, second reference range 0.652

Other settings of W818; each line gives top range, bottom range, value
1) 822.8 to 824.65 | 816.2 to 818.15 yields 1.02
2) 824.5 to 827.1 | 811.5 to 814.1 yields 0.74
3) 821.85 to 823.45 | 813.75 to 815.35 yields 0.84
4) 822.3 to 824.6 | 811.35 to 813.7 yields 0.76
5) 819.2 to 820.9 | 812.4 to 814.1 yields 0.60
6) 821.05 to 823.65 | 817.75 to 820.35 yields 1.04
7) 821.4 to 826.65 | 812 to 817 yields 0.83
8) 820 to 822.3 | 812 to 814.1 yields 0.66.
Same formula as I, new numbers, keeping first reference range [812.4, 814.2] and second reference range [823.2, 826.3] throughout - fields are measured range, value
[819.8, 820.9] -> 0.26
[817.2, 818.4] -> 0.31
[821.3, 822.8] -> 0.19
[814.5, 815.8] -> 0.38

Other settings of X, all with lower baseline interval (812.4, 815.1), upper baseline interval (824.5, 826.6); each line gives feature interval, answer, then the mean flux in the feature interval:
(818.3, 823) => 0.83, 0.626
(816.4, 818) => 0.36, 0.646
